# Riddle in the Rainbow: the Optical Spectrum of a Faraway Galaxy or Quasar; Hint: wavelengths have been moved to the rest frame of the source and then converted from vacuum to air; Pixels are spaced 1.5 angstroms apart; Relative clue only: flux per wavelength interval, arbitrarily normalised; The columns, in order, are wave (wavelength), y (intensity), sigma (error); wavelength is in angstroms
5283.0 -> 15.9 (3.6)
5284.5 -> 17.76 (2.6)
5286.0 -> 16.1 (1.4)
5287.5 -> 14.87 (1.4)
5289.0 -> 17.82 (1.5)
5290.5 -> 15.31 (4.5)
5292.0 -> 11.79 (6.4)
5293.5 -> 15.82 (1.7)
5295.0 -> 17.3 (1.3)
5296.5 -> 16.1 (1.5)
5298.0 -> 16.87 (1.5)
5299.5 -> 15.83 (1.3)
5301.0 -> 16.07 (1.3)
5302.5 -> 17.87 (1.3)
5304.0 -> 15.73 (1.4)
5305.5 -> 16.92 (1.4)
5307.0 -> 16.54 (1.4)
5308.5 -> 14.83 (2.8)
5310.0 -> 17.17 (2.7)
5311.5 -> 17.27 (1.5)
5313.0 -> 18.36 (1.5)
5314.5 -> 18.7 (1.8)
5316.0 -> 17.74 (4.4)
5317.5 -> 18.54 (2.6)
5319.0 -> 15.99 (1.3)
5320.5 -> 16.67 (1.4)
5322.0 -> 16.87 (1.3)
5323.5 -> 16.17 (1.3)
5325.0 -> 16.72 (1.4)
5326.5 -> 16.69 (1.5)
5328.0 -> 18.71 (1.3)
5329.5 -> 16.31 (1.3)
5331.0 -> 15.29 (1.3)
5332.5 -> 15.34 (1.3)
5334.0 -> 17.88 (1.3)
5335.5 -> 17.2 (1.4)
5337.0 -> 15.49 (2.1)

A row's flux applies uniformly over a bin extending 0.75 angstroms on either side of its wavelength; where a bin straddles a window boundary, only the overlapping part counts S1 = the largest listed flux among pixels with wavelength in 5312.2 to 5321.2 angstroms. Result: 18.7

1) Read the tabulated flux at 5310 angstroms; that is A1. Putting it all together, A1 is 17.17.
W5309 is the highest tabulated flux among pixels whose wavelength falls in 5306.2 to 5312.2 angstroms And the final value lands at 17.27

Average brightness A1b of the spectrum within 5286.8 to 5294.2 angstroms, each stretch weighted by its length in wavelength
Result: 15.1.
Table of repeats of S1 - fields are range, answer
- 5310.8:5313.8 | 18.36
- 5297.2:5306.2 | 17.87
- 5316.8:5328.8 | 18.71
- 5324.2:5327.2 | 16.72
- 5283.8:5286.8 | 17.76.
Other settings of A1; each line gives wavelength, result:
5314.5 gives 18.7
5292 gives 11.79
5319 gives 15.99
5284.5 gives 17.76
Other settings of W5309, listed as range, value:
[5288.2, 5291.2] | 17.82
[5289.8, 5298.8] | 17.3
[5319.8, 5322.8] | 16.87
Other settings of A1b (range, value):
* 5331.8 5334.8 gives 16.6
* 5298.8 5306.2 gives 16.5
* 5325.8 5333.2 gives 16.5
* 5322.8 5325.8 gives 16.5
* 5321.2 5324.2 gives 16.5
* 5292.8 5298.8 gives 16.5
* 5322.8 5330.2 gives 16.9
